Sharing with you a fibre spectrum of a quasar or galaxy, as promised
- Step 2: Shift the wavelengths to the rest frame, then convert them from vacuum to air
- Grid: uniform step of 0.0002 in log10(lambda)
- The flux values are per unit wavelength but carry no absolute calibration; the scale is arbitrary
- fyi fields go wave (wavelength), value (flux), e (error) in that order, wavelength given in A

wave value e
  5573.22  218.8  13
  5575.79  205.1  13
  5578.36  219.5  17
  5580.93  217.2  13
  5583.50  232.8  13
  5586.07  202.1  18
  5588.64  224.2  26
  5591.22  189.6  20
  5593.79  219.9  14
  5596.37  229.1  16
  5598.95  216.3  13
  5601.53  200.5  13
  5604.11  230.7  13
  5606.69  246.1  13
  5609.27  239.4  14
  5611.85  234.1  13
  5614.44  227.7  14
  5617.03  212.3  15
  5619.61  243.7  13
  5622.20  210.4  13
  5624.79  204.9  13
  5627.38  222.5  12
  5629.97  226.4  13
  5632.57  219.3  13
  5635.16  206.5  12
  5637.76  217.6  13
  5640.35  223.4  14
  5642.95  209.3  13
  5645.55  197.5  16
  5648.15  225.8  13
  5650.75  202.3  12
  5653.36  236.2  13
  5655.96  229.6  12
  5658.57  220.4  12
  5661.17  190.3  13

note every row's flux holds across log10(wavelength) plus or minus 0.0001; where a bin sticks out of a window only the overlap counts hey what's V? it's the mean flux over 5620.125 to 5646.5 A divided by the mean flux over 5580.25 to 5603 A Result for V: 1.0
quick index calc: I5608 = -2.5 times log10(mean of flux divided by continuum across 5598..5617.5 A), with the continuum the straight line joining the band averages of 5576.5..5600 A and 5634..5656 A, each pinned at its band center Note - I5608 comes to -0.05 mag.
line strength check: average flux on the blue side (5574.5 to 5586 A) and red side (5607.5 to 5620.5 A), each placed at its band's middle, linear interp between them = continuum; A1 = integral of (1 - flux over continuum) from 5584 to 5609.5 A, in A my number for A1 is 0.5 A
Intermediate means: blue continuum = 217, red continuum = 232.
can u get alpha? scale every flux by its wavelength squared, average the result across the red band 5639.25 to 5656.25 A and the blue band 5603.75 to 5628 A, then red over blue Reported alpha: 0.97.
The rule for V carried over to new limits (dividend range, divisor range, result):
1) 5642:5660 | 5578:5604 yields 1.01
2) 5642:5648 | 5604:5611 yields 0.86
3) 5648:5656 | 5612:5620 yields 0.98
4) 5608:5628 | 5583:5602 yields 1.05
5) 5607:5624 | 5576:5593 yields 1.07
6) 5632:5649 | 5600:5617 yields 0.94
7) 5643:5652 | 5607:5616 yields 0.89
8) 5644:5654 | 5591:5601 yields 0.99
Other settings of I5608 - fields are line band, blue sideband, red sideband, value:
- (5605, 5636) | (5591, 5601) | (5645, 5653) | -0.053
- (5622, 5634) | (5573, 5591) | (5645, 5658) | 0.005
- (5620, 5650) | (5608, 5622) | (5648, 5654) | 0.040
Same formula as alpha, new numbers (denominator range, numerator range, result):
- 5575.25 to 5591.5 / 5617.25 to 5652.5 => 1.03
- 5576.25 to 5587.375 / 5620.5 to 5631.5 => 1.02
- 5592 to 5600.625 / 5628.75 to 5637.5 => 1.01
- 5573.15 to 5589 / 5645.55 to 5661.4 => 1.03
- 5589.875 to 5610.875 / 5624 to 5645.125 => 0.99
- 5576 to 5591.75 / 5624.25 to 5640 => 1.03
